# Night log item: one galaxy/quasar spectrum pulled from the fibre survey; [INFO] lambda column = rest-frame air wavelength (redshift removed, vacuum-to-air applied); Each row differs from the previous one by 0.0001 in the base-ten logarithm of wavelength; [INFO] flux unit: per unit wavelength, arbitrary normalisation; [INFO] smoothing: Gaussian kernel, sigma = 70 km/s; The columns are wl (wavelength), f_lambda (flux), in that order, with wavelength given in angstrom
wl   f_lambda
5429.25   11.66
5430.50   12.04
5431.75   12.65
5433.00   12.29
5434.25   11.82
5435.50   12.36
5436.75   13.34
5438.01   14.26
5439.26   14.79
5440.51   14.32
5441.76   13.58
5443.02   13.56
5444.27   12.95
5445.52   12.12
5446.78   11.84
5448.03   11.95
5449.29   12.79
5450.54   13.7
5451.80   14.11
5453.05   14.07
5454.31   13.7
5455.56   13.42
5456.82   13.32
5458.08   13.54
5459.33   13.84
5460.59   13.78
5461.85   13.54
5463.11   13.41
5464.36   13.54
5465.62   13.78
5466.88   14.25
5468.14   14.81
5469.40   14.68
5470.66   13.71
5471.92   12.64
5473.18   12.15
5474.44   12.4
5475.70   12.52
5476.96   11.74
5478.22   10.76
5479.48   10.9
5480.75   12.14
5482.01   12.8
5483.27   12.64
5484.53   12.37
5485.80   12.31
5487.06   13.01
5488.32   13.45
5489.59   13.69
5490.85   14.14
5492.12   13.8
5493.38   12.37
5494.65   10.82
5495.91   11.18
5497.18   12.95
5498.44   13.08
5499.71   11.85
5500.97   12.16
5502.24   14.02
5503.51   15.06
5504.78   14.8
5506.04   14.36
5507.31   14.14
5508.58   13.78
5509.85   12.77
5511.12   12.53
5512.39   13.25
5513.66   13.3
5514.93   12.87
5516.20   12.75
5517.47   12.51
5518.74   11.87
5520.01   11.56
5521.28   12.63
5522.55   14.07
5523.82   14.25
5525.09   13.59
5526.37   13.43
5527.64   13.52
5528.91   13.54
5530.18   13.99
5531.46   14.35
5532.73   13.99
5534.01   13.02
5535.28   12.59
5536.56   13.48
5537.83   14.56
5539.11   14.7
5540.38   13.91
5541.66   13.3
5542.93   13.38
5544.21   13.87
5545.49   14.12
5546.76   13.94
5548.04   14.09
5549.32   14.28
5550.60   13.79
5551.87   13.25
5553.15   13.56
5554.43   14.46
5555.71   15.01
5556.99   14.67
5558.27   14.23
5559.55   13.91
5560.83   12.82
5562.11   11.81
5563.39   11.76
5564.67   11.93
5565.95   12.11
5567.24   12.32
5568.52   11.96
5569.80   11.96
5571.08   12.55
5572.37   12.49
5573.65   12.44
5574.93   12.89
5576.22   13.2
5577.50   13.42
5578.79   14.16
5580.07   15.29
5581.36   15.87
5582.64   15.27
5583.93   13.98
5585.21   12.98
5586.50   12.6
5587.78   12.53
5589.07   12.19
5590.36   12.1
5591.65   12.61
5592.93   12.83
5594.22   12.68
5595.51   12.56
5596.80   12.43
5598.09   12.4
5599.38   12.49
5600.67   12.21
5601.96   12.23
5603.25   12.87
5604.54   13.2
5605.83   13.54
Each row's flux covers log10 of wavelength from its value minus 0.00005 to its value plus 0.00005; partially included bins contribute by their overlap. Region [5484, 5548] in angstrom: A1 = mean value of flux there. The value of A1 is 13.3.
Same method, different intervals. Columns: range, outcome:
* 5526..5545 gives 13.7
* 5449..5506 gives 13.1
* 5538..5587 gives 13.5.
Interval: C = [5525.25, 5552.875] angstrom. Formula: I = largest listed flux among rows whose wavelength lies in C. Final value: 14.7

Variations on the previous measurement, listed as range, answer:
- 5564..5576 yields 12.89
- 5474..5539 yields 15.06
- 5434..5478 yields 14.81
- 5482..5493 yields 14.14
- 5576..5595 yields 15.87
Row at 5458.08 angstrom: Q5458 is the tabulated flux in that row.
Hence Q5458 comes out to 13.54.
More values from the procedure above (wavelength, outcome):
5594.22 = 12.68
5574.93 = 12.89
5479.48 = 10.9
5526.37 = 13.43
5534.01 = 13.02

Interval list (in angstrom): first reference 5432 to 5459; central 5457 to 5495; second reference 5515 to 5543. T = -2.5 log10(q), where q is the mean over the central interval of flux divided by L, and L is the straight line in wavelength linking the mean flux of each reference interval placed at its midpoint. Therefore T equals 0.02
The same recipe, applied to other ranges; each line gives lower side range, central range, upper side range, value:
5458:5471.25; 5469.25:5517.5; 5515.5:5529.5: 0.05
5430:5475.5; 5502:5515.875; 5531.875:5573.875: -0.03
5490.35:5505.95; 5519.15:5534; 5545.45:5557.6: 0.01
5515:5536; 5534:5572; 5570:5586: 0.01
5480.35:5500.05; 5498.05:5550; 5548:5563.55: -0.02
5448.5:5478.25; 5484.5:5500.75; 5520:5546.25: 0.07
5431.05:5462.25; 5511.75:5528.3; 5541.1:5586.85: 0.03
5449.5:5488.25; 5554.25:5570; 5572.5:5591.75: 0.03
